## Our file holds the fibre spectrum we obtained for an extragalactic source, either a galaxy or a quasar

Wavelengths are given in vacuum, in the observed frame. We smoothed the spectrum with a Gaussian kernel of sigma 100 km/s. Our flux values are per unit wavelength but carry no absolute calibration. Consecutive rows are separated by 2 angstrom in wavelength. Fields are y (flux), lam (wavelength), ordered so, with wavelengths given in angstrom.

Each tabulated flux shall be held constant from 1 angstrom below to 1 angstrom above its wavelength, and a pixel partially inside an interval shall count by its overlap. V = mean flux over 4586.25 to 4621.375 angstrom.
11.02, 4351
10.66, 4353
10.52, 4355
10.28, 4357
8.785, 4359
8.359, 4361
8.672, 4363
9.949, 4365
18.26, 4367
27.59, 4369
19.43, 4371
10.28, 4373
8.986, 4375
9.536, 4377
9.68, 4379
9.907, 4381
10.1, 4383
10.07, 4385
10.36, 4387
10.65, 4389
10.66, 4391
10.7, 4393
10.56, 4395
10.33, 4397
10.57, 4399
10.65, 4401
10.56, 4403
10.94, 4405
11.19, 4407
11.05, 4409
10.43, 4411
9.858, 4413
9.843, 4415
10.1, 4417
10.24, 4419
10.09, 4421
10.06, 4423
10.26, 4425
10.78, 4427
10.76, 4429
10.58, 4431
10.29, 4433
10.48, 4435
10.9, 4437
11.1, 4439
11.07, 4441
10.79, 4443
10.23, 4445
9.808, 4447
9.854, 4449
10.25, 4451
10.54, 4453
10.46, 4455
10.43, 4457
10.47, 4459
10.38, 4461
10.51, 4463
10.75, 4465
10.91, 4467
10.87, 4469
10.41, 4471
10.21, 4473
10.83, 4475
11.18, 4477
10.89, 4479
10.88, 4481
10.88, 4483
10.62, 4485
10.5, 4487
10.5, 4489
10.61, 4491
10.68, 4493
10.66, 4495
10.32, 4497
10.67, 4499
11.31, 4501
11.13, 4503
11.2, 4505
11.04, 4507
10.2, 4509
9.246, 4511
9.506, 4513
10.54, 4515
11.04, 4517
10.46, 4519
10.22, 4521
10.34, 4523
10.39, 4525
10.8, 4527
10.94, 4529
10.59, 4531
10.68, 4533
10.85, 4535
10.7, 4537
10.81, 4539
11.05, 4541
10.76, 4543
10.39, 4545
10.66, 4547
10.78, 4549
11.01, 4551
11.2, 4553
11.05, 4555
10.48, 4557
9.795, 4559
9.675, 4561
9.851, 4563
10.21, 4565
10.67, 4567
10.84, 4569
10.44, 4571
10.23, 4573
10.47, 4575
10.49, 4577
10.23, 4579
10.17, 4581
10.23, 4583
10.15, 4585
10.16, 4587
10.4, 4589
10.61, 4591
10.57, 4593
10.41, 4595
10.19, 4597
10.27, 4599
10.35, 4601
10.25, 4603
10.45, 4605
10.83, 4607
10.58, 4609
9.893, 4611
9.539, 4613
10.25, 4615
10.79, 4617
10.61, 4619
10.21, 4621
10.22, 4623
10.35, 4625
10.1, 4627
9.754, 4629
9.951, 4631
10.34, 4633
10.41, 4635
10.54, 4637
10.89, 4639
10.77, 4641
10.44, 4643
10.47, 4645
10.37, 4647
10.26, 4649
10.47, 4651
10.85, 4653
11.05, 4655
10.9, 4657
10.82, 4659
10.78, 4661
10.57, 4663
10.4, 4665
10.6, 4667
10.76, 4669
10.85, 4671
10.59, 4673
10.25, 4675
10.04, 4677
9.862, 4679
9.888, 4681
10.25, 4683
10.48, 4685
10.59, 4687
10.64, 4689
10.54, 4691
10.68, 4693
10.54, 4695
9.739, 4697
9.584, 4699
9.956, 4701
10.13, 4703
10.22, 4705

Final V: 10.4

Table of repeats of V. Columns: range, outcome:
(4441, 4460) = 10.4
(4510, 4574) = 10.5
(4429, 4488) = 10.6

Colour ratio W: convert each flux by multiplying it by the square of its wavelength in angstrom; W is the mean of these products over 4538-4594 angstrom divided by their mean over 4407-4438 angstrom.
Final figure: 1.1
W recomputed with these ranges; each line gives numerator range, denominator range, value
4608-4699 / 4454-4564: 1.05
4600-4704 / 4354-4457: 1.06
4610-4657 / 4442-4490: 1.06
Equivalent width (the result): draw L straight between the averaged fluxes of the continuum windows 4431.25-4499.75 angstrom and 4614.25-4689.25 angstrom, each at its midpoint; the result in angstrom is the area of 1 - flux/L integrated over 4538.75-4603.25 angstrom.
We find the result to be 0.4 angstrom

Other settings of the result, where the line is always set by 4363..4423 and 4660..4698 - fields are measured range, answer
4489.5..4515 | 1.1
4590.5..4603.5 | 0.4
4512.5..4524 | 0.6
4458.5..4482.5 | 0.9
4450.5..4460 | 0.6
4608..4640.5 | 1.0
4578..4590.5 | 0.6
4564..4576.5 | 0.4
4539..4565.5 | 0.8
